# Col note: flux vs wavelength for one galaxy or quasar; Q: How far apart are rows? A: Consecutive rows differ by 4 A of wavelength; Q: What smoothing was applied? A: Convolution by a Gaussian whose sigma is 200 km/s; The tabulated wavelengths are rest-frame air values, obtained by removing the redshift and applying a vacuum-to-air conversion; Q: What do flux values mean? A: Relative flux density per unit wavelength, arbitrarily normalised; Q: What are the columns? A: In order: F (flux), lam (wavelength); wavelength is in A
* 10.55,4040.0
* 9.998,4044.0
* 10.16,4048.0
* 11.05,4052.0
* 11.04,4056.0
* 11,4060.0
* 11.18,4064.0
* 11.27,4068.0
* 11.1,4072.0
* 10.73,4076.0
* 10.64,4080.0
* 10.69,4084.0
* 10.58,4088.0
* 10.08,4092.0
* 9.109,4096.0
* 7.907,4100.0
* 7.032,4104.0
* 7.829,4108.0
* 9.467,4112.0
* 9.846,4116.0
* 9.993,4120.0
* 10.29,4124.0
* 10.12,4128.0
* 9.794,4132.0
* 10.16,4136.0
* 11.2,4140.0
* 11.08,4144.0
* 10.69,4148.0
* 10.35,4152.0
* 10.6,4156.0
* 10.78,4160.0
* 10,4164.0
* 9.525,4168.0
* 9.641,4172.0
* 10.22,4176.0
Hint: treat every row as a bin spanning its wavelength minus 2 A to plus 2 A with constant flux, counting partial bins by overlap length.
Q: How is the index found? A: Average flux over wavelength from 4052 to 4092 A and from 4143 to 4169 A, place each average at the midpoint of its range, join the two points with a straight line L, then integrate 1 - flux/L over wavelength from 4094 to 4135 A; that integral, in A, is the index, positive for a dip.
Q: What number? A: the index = 5.7 A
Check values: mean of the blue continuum 10.9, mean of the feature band 9.16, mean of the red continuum 10.4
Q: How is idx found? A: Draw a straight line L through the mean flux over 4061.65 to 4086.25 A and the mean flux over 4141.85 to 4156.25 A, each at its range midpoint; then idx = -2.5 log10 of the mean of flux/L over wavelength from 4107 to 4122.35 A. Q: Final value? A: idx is 0.15 mag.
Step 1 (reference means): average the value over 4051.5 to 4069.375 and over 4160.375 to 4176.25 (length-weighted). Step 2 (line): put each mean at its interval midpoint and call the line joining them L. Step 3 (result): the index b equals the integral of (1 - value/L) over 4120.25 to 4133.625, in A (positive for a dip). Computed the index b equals 0.4 A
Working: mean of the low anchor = 11.1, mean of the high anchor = 9.9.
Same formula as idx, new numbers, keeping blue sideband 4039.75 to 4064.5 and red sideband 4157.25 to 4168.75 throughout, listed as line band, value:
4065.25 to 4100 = 0.02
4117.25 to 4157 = -0.01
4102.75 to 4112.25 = 0.30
